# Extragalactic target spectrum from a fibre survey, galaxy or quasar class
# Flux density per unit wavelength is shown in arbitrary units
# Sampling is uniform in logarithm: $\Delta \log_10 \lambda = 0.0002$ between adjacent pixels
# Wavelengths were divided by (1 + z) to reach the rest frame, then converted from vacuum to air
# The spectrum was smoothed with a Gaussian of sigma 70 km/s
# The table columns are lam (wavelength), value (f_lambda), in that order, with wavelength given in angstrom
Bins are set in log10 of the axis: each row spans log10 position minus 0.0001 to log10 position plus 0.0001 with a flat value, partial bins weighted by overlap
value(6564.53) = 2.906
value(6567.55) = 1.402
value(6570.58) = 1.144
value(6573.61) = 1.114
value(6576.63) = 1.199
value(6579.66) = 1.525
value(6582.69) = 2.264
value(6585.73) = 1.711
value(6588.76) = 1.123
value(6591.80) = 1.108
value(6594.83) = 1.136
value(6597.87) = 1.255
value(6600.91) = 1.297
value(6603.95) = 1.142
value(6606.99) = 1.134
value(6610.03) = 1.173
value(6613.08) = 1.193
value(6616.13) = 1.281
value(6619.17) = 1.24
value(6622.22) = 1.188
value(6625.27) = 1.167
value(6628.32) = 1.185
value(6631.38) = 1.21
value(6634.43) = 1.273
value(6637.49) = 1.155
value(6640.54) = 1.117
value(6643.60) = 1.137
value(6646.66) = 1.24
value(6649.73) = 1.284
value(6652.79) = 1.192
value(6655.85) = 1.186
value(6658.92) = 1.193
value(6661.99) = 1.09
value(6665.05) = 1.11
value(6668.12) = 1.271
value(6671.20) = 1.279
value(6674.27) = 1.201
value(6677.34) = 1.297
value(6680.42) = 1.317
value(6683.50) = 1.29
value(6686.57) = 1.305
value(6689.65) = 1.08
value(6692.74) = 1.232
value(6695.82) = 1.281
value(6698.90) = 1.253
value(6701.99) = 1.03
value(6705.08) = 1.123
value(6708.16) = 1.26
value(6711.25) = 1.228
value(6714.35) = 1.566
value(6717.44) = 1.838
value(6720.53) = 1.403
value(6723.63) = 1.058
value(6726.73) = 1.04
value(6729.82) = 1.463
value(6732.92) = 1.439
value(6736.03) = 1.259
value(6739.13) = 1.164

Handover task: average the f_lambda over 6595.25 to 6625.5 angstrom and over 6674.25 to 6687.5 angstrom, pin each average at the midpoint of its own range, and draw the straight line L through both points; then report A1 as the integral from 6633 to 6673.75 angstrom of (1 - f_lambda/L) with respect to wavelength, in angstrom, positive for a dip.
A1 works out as 2.05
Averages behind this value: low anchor 1.21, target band 1.19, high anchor 1.29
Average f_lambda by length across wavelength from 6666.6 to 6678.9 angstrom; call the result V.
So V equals 1.26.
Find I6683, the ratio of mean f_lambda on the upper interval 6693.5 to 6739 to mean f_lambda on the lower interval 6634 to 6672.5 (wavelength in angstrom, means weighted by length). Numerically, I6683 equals 1.09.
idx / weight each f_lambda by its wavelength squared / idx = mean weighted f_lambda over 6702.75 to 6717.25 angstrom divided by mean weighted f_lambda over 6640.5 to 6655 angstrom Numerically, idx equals 1.1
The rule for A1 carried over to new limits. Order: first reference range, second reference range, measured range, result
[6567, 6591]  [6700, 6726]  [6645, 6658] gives 1.31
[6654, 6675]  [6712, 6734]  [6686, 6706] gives 1.79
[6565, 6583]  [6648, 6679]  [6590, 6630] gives 5.09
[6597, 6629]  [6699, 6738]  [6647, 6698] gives 1.42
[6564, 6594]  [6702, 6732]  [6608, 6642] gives 5.65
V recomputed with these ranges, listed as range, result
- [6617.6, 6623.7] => 1.22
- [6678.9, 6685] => 1.3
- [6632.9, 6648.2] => 1.18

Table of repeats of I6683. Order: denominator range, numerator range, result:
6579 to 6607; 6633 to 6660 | 0.87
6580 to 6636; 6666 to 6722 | 1.00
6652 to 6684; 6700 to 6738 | 1.07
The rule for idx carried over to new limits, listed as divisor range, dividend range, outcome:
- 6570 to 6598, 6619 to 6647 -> 0.88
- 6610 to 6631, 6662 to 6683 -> 1.04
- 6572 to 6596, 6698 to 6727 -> 0.96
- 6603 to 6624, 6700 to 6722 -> 1.16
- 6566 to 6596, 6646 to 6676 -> 0.90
